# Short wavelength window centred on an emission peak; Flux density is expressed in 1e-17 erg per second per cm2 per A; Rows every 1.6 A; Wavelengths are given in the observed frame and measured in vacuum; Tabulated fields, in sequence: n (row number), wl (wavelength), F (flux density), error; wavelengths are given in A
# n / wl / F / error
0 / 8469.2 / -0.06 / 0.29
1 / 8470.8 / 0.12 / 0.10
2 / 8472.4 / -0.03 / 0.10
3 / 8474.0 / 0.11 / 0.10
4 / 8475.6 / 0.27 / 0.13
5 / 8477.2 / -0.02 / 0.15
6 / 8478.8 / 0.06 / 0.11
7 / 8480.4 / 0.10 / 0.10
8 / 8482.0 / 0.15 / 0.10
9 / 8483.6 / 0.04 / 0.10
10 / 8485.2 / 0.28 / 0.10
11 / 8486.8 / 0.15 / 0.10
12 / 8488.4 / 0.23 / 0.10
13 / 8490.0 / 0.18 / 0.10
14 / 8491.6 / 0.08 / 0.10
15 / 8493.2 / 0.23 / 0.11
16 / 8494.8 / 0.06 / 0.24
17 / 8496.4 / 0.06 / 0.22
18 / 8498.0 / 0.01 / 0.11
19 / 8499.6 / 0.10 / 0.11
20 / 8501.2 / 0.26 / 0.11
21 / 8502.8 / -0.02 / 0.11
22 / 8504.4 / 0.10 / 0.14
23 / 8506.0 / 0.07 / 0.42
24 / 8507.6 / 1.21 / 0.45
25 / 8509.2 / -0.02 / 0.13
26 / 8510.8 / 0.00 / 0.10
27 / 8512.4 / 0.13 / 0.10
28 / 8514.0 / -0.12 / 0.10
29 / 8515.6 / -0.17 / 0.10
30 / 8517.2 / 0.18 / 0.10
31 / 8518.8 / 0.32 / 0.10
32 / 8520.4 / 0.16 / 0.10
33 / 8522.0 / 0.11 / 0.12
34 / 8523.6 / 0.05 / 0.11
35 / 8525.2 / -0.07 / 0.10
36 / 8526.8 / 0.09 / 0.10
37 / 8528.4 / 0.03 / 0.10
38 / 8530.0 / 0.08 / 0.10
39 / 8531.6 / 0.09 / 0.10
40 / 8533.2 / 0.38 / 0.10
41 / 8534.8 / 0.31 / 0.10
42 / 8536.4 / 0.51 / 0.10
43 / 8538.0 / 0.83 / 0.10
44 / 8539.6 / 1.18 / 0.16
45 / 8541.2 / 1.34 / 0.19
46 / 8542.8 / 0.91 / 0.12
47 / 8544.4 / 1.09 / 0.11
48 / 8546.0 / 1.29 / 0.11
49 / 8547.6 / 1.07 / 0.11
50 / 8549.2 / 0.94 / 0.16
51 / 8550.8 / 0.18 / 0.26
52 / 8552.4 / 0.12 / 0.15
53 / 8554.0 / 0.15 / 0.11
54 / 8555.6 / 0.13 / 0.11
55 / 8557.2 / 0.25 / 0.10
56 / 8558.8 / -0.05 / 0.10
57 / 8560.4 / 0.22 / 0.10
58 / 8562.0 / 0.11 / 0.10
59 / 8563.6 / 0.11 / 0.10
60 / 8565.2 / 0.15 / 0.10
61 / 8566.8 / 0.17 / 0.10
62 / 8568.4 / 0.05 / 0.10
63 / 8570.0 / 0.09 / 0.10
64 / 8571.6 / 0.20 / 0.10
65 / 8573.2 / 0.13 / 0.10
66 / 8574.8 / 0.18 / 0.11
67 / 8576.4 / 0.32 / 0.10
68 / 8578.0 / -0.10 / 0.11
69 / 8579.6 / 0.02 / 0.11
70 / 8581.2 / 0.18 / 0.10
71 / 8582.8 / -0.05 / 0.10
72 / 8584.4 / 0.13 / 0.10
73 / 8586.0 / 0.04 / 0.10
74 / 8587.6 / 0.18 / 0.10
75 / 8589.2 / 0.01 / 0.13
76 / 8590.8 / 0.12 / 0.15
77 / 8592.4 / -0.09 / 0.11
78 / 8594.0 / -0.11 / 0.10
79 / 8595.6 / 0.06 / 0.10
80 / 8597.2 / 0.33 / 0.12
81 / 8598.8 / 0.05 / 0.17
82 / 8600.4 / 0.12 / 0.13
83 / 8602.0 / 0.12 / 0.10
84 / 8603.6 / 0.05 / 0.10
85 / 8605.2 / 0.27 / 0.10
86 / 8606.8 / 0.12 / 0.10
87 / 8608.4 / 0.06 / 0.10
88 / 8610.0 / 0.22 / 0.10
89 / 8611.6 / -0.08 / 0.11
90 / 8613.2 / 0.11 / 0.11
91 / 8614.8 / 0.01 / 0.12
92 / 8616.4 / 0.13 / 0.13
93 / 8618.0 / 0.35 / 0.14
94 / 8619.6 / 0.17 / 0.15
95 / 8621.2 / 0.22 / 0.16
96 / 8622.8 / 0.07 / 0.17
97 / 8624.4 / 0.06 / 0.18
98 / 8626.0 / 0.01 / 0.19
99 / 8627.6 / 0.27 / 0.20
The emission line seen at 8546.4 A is [O II] 3727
